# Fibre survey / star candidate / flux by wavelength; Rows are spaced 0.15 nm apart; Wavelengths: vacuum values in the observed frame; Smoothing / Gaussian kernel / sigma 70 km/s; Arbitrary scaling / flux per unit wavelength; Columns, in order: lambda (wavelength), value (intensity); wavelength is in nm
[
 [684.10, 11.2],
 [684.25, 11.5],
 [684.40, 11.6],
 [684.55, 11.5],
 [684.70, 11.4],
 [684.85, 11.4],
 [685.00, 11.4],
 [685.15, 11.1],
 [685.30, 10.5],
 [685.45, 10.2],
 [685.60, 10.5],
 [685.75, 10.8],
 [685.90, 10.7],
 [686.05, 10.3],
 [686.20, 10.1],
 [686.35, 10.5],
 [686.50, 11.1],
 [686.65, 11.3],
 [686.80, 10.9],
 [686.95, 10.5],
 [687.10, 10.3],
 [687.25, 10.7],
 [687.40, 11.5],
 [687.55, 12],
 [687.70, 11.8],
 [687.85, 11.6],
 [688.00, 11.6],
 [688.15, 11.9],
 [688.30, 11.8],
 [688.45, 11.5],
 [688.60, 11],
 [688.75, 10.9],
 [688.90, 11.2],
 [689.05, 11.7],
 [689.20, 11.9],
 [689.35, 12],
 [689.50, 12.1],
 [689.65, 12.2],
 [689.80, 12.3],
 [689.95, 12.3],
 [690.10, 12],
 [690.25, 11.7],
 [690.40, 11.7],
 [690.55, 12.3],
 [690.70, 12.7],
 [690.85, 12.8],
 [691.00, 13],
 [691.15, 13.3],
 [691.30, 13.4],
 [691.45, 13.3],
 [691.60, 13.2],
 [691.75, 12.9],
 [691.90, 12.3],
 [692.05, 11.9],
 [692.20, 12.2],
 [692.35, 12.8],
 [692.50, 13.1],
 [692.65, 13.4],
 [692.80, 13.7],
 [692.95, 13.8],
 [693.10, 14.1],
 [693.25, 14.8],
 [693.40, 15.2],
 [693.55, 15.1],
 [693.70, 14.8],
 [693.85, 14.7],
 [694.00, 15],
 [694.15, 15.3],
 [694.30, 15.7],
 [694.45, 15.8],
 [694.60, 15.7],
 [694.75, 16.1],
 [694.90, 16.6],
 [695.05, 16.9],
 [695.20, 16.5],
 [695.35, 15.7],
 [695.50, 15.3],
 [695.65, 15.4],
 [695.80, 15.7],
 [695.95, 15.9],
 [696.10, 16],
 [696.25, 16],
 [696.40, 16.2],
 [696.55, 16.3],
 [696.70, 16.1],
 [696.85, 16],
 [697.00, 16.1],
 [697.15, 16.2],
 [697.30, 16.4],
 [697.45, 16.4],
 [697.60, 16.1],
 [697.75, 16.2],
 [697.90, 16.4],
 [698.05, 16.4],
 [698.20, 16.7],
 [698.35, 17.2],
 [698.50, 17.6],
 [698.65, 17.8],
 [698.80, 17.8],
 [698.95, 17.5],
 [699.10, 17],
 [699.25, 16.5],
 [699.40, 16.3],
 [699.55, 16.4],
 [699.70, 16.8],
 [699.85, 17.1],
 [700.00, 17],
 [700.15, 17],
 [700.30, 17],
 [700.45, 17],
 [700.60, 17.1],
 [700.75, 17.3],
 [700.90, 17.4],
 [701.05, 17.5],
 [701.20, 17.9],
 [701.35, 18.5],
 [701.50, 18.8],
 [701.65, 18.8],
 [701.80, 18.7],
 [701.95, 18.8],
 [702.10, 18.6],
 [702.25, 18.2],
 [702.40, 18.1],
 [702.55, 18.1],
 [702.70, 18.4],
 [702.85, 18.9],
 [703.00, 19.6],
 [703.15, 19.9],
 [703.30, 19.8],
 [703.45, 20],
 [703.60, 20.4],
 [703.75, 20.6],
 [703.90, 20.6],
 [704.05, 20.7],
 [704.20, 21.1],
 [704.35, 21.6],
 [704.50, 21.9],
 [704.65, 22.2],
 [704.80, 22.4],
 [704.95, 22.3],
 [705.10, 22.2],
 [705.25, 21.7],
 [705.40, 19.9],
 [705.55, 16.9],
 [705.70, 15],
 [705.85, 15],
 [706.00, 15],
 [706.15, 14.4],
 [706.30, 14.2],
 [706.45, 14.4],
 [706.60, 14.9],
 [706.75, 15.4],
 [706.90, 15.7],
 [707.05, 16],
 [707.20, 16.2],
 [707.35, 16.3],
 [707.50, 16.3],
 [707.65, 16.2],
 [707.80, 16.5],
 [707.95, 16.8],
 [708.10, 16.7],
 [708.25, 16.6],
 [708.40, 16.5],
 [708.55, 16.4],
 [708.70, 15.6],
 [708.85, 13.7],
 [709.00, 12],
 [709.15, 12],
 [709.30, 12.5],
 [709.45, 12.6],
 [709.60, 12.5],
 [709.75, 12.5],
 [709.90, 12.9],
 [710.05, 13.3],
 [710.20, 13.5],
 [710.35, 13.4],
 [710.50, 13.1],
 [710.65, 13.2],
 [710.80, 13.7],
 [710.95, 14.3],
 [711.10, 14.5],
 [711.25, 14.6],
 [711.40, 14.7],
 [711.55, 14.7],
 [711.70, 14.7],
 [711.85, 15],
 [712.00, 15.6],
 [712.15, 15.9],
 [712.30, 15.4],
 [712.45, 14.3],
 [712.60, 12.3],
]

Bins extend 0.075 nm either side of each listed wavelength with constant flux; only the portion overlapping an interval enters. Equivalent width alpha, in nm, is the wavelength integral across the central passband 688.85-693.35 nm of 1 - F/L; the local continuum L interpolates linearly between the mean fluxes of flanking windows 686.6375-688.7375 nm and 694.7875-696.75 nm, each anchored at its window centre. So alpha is 0.21 nm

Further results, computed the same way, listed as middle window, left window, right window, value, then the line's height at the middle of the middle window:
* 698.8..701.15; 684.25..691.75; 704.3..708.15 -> -0.23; 15.5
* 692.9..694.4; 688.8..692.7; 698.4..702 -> -0.10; 14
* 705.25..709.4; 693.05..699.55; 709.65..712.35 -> -0.26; 14.6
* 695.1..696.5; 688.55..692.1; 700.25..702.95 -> -0.07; 15.1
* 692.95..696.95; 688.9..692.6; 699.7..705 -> -0.21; 14.8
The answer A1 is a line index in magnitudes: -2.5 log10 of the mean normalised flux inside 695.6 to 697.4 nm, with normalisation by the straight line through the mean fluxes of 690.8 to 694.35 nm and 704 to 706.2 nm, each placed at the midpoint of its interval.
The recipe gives -0.03 mag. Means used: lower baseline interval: 13.7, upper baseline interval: 19.5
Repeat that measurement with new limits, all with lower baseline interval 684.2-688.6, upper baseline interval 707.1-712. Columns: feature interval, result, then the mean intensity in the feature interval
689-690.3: -0.04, 12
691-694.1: -0.14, 13.6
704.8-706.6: -0.25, 17.5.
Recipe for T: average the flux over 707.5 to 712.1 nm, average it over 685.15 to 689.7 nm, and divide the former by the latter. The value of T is 1.3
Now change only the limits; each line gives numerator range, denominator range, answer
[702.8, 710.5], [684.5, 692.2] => 1.45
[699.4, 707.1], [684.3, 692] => 1.57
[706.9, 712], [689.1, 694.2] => 1.11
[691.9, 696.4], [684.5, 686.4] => 1.38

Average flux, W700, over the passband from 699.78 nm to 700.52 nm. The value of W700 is 17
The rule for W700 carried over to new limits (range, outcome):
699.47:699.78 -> 16.6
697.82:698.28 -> 16.5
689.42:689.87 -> 12.2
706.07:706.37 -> 14.3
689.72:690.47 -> 12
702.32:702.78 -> 18.2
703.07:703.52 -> 19.9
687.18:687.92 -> 11.5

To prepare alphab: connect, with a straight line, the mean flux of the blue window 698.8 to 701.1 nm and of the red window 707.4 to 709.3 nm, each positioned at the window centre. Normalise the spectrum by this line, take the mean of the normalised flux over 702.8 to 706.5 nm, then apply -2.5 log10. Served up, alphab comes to -0.20 mag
